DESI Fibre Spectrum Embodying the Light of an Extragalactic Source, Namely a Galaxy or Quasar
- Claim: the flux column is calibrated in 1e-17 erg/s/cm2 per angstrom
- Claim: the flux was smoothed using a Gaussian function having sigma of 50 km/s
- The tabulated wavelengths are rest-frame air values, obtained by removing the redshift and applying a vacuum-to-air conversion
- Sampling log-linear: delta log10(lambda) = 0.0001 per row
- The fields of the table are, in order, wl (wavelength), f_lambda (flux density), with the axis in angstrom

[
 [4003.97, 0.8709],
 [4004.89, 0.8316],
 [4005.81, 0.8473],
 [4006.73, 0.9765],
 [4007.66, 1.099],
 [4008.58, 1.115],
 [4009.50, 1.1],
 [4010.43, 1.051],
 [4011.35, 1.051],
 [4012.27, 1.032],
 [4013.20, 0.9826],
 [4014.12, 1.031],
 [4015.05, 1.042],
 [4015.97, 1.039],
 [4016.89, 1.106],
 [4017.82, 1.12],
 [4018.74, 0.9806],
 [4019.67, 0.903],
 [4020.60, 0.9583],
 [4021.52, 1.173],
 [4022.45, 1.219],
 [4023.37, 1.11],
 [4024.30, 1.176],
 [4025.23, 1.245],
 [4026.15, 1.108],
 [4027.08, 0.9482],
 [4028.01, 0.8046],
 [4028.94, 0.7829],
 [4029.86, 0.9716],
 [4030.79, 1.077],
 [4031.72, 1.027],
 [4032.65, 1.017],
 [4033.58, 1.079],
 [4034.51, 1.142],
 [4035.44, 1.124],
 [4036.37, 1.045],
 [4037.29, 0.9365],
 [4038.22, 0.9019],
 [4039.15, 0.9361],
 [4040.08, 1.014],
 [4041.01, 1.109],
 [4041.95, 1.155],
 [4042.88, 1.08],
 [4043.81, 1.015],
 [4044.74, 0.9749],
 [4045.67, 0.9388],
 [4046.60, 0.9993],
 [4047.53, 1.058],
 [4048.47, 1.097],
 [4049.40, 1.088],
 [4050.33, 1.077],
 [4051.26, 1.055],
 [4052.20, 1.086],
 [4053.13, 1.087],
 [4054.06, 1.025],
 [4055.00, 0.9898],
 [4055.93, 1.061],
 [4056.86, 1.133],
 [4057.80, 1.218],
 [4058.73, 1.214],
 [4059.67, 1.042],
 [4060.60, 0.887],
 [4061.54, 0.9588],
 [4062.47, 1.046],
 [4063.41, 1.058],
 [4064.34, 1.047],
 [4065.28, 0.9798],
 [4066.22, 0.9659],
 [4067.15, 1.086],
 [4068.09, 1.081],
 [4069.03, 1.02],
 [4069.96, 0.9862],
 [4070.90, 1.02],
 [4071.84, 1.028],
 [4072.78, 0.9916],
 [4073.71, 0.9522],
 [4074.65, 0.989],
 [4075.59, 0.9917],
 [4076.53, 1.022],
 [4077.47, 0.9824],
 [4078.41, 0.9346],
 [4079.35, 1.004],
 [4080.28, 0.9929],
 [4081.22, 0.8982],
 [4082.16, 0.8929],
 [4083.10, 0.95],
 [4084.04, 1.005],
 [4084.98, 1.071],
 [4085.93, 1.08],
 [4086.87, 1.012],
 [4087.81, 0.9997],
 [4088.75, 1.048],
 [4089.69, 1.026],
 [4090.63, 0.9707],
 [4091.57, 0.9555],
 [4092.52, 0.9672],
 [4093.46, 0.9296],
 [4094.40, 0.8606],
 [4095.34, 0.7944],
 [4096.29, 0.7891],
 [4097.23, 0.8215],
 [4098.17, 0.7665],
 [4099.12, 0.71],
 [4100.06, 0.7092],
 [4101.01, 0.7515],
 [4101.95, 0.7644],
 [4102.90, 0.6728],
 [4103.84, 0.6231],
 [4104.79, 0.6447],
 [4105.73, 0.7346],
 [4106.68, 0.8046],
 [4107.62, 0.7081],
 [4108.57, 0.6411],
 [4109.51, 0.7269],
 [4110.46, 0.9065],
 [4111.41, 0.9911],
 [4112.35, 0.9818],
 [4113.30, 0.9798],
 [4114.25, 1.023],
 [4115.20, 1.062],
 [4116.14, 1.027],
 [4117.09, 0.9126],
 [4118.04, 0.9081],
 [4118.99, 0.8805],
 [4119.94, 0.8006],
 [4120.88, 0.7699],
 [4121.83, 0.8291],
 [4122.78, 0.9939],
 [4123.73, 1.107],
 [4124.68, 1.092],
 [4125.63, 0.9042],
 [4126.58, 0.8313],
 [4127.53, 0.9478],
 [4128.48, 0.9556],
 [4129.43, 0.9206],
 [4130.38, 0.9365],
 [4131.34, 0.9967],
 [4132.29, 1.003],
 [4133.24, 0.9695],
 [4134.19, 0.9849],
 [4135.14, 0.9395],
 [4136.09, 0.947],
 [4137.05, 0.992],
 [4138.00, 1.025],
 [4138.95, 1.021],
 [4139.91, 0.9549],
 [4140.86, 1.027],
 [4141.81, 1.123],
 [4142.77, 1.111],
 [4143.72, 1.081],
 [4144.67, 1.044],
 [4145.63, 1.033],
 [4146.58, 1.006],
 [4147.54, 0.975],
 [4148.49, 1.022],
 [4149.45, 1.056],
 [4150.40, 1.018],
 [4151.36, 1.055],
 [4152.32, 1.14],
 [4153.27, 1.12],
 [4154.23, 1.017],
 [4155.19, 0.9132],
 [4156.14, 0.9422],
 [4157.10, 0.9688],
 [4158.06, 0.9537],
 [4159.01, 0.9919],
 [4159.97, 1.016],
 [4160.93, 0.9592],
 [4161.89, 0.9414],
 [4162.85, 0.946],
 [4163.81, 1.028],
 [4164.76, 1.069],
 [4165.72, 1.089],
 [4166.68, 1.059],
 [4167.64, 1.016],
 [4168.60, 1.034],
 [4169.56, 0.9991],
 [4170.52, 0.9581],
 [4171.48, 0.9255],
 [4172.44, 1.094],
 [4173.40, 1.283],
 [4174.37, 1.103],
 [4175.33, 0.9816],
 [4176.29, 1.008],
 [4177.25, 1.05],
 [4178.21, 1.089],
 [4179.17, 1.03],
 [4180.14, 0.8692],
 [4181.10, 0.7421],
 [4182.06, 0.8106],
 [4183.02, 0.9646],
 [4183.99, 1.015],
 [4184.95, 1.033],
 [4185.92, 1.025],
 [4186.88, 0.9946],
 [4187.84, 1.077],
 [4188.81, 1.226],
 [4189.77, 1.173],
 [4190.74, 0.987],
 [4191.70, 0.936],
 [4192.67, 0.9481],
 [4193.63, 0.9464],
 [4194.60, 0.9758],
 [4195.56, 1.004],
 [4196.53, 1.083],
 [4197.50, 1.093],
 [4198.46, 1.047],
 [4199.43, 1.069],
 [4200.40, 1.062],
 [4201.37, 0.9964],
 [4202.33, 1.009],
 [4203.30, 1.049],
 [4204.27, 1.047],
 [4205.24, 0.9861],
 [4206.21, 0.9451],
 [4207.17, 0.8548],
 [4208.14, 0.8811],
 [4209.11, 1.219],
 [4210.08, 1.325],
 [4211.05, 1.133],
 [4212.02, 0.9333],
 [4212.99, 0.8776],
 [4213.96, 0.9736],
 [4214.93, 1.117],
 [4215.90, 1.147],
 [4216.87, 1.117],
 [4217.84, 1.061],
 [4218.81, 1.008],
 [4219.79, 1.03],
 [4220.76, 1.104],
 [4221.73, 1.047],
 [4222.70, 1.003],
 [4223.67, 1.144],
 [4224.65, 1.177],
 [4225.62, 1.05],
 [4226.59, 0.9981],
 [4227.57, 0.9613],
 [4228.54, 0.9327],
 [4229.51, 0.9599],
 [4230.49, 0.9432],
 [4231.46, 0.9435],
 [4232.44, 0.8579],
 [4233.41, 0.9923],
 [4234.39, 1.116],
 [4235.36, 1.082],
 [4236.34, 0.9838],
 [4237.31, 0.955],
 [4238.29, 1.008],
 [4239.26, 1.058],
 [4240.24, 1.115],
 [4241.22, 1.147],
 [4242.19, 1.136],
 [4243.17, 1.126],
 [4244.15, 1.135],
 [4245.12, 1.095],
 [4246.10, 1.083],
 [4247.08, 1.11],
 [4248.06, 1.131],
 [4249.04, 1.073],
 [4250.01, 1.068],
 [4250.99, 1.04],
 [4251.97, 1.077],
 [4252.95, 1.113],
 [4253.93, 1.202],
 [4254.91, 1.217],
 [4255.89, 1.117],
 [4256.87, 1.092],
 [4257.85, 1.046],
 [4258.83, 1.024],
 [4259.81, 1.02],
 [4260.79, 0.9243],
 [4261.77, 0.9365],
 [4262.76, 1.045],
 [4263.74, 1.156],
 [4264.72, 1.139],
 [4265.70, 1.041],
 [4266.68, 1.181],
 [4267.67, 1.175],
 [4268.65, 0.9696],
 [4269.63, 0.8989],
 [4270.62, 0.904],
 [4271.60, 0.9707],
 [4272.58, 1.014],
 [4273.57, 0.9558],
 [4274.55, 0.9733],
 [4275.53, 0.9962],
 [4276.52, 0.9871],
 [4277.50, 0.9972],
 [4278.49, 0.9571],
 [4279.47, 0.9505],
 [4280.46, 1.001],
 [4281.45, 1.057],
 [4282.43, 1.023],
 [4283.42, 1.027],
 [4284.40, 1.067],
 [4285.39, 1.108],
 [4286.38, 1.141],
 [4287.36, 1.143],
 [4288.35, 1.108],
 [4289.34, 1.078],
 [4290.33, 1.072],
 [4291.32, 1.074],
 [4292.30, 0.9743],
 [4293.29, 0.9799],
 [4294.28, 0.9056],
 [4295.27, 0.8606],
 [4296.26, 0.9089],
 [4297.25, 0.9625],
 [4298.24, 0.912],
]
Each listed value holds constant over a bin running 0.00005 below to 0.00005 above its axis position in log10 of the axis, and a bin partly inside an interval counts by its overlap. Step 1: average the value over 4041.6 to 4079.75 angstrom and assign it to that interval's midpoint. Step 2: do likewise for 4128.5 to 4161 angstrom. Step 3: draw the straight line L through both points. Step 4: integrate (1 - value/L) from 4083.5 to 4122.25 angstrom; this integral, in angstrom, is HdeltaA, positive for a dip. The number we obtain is 5.7 angstrom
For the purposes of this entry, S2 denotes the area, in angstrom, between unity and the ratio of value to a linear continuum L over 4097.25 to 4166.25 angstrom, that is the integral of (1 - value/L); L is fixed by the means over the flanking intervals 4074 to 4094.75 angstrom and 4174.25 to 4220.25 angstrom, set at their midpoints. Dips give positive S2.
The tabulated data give 4.25 angstrom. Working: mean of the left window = 0.981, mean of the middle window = 0.937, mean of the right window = 1.02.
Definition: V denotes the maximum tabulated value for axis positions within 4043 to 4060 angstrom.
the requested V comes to 1.218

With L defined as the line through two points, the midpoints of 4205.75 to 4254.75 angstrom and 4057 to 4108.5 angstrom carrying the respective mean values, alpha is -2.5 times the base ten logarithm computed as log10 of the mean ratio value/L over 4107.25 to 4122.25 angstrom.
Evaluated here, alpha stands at 0.09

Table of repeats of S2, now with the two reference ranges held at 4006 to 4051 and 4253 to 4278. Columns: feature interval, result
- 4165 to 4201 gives 0.6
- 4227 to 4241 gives 0.6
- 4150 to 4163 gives 0.5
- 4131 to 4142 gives 0.5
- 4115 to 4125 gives 1.0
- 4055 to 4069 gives -0.2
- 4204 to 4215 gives 0.2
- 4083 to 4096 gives 0.8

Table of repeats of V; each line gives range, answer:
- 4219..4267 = 1.217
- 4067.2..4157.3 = 1.14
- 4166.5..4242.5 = 1.325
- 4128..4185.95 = 1.283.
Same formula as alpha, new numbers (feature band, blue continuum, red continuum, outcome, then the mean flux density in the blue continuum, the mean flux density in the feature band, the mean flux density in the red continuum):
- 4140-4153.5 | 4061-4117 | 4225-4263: -0.091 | 0.922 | 1.05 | 1.05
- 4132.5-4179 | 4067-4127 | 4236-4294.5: -0.068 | 0.912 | 1.02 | 1.05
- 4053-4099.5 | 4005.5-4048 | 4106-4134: -0.014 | 1.04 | 0.986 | 0.917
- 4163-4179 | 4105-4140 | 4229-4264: -0.077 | 0.922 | 1.05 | 1.06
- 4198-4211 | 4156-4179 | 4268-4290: -0.021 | 1.02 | 1.04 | 1.02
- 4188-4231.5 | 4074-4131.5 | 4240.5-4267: 0.001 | 0.901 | 1.04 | 1.09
